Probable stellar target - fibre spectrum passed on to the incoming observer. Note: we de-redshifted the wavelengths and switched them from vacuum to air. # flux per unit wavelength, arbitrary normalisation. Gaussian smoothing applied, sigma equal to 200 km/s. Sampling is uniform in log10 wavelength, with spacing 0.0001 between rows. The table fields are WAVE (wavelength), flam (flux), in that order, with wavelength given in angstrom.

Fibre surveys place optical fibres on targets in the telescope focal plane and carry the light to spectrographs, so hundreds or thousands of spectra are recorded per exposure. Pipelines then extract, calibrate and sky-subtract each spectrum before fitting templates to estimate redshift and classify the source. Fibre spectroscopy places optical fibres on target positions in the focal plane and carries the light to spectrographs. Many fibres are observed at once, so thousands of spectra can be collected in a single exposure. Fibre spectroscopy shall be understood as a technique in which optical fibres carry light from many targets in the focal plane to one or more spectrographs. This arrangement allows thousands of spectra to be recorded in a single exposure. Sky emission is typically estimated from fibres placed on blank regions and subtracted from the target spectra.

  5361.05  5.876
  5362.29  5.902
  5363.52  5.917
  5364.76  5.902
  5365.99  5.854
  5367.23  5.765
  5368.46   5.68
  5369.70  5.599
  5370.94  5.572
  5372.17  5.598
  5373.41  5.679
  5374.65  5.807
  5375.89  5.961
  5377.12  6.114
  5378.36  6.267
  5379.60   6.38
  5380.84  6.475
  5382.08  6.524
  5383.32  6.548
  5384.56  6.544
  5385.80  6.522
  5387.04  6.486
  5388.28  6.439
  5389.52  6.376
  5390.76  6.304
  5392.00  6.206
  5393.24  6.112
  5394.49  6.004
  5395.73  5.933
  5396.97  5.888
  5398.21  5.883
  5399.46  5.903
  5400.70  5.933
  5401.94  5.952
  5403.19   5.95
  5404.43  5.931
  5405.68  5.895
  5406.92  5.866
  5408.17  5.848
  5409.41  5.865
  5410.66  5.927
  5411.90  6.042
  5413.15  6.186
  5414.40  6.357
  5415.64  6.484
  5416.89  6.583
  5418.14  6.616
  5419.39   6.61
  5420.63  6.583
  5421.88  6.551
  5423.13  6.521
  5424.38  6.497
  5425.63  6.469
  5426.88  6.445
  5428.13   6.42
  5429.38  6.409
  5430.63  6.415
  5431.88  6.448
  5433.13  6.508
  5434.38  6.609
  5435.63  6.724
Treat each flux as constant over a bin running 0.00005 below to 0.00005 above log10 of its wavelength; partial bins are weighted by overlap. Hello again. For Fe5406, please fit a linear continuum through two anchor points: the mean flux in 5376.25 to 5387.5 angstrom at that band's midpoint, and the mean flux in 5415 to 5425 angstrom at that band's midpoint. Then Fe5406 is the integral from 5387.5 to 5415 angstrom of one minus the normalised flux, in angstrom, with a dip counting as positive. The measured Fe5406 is 1.9 angstrom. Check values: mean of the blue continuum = 6.42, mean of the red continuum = 6.56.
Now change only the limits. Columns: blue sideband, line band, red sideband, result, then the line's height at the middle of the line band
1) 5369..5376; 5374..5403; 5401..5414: -2.0 angstrom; 5.8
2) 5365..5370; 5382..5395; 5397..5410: -1.2 angstrom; 5.84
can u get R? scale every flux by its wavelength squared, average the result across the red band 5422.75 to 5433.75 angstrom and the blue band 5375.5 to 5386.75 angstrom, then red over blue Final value 1.0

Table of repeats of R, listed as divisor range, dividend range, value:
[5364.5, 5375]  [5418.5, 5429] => 1.16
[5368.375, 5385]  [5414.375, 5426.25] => 1.10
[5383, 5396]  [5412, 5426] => 1.04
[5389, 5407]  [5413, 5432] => 1.09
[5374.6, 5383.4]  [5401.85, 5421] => 1.00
